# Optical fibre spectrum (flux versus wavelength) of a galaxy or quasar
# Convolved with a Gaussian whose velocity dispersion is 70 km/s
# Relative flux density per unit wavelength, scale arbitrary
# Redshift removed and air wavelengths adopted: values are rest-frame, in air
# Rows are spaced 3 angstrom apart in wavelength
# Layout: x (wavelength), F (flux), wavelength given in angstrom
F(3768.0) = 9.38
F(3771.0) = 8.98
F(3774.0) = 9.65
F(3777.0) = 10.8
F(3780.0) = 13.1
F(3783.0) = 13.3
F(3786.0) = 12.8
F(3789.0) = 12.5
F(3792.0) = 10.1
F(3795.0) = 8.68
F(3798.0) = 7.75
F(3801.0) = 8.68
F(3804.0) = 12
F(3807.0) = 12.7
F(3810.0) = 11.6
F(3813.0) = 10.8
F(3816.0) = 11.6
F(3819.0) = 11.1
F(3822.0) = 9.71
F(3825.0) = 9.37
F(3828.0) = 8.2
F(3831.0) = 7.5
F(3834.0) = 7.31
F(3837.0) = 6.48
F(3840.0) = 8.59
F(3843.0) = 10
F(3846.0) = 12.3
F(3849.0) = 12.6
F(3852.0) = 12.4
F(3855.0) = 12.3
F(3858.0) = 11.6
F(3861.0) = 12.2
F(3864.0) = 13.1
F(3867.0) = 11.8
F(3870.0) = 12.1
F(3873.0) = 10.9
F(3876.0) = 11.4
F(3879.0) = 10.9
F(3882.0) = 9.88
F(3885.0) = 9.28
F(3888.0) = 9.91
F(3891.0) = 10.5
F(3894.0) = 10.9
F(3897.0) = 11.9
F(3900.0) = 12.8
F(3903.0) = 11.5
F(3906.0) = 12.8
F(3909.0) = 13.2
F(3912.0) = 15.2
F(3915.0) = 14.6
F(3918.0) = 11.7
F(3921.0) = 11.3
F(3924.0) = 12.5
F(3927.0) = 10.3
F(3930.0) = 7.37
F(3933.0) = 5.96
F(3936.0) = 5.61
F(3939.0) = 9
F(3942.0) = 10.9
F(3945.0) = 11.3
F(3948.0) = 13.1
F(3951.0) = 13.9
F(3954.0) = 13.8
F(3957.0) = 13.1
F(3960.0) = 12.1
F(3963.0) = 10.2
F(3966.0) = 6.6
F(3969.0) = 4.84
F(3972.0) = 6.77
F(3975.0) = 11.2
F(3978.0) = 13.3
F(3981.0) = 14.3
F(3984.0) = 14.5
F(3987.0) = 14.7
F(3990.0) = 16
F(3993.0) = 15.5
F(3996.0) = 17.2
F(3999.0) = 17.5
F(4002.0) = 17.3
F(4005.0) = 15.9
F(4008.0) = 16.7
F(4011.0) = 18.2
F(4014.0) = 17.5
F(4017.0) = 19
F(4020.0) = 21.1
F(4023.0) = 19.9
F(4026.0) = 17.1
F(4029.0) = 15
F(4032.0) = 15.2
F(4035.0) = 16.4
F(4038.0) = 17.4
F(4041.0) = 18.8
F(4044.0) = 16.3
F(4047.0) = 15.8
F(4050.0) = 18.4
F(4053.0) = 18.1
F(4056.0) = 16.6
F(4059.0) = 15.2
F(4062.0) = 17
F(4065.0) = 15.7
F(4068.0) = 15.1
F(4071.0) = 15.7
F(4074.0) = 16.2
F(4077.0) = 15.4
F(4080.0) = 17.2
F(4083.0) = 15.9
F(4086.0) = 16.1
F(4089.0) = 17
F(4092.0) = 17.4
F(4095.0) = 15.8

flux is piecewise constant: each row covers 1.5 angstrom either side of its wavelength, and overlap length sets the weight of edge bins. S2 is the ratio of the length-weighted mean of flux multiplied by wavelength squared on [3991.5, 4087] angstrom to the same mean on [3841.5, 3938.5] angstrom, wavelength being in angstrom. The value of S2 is 1.6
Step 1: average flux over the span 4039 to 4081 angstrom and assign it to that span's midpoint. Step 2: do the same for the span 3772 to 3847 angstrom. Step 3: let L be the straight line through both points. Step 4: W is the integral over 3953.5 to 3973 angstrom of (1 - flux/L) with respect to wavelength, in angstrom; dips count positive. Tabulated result 6.3 angstrom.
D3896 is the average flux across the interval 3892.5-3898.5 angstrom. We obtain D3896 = 11.4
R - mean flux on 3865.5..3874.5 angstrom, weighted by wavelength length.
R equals 11.6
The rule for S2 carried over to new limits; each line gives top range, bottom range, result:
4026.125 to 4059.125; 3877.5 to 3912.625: 1.57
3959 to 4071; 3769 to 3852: 1.66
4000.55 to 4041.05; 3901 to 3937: 1.66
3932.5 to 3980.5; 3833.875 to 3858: 1.04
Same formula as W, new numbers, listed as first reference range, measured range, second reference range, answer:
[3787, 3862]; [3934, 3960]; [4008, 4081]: 5.18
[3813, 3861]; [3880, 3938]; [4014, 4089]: 6.91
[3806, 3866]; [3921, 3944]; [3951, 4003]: 5.89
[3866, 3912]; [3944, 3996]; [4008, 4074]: 8.08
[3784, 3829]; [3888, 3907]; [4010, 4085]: 2.08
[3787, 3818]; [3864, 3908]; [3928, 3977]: -4.73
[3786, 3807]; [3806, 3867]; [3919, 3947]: -3.03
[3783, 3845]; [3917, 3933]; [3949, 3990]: 1.45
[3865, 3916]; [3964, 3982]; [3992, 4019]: 7.31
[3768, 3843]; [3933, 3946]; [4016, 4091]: 4.75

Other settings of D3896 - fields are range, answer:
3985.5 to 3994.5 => 15.4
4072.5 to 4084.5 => 16.2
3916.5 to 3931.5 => 10.6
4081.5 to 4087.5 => 16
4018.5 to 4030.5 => 18.3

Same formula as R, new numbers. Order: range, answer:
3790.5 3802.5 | 8.8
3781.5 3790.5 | 12.9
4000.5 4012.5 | 17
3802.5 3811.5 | 12.1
